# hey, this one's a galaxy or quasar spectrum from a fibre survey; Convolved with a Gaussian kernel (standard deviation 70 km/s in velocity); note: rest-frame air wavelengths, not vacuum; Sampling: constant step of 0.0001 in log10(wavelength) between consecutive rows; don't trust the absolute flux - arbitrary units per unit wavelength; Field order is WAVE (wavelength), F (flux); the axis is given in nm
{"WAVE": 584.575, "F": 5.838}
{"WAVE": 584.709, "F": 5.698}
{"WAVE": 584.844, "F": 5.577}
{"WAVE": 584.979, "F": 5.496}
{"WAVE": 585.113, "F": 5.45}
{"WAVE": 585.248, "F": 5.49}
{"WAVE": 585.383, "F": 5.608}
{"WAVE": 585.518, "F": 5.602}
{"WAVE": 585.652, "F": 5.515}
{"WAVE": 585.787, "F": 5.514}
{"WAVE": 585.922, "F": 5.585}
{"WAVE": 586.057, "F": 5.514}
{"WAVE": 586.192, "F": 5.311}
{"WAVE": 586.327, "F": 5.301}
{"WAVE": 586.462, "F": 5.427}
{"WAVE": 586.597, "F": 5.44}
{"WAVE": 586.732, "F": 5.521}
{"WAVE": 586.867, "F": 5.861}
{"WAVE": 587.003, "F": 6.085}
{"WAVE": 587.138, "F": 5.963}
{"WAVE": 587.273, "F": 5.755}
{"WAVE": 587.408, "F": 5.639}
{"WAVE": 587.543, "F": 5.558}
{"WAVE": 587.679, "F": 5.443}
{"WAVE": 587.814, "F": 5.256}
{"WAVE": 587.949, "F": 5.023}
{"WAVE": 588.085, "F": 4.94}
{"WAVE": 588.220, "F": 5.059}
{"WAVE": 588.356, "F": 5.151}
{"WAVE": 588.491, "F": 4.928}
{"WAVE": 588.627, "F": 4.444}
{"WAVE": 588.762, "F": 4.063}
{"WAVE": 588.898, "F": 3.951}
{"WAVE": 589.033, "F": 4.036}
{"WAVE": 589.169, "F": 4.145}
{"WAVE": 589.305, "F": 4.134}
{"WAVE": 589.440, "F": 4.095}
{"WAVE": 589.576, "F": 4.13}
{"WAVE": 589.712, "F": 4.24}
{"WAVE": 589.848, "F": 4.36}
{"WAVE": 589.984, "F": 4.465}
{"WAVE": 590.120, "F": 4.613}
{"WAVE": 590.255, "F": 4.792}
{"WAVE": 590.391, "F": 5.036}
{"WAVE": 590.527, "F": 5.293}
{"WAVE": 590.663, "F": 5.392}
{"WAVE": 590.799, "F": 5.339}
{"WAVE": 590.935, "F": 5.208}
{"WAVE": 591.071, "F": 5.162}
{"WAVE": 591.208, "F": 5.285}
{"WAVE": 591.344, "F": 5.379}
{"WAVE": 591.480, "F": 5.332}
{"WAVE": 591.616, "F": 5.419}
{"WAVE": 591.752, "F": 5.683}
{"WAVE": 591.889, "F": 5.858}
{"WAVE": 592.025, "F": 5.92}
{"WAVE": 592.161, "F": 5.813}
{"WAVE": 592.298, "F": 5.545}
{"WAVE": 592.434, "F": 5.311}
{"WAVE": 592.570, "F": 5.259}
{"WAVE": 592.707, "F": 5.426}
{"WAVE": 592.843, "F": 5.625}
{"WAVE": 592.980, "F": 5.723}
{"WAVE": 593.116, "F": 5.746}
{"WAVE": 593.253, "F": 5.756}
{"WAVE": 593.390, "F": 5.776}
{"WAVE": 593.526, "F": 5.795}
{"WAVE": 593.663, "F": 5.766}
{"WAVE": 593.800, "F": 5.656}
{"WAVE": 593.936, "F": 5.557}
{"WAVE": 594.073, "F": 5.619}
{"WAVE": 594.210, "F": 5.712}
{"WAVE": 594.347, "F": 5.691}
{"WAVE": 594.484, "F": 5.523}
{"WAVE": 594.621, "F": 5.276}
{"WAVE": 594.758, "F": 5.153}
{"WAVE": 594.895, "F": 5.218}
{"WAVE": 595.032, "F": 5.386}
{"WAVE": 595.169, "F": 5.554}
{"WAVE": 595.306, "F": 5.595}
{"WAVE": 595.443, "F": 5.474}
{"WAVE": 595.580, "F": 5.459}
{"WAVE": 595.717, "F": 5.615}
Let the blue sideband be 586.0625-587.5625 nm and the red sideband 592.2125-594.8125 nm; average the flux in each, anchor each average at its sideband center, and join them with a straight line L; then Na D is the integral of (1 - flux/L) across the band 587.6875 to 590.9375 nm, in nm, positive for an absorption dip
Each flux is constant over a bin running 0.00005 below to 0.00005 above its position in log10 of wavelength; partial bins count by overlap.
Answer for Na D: 0.54 nm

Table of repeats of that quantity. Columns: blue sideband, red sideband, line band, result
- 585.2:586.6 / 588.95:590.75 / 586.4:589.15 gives -0.06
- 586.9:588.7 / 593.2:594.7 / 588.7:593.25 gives 0.38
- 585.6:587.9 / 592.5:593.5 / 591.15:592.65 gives 0.02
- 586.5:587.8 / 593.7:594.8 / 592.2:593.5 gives -0.01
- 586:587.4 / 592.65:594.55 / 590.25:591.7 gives 0.10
